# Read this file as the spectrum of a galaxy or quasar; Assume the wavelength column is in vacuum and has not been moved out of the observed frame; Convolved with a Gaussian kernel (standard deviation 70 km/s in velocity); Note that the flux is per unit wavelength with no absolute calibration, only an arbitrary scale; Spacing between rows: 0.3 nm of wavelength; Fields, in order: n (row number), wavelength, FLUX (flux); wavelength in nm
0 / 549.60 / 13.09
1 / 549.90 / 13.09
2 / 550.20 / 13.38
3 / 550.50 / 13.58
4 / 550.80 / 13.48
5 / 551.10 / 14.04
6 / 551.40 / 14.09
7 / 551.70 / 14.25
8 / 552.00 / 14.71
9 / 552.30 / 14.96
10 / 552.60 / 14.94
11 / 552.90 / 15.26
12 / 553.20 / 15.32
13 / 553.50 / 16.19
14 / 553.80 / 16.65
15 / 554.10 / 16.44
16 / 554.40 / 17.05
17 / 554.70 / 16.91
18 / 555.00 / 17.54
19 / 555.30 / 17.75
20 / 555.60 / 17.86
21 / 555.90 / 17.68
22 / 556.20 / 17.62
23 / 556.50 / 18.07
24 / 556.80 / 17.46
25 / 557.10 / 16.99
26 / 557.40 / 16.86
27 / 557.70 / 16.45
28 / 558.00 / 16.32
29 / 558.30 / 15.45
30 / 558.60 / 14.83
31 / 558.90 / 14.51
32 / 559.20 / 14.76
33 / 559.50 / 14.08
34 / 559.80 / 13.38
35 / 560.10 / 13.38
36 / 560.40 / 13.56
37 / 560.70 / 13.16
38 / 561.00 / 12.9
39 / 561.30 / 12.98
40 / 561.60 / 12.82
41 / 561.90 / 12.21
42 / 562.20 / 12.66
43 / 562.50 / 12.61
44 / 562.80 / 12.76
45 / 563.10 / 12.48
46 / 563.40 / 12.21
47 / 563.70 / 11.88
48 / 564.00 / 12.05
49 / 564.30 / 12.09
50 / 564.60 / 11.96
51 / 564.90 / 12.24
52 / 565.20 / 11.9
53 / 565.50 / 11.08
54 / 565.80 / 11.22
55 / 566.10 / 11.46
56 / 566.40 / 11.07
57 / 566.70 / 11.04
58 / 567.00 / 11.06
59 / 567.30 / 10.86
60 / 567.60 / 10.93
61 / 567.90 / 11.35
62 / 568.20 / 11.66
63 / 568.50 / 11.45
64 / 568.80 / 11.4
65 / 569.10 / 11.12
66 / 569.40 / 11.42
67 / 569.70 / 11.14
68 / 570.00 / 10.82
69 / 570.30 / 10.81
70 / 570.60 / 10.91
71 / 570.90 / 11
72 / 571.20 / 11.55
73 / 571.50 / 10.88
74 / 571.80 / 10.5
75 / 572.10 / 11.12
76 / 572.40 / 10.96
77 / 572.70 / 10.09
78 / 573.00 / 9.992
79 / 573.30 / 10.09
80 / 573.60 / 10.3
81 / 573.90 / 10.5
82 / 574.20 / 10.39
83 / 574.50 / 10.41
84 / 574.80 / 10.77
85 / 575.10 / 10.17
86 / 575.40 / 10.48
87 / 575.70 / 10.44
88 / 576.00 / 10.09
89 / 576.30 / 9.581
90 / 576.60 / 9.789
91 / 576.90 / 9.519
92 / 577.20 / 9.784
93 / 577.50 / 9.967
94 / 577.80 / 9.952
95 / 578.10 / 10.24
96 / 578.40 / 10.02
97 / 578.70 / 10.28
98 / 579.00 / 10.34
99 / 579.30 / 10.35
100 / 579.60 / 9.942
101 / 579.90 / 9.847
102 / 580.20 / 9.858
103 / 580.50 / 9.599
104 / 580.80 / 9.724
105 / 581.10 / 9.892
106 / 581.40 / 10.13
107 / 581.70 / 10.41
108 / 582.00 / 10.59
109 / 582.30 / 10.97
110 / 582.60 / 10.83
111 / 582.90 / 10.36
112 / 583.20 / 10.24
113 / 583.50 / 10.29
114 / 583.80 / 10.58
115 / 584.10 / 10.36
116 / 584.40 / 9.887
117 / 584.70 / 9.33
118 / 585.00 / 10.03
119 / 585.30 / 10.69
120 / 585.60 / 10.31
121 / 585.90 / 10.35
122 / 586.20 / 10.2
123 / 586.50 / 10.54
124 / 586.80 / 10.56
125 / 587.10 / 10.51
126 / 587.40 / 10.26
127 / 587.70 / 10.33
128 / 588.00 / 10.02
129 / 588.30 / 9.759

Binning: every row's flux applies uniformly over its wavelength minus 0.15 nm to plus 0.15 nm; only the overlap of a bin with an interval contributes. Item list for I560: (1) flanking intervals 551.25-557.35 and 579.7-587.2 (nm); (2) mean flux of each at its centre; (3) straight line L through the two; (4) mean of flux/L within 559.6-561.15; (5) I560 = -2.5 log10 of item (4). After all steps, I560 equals 0.14 mag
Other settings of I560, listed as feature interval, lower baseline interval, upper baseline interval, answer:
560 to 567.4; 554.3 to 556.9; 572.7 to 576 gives 0.19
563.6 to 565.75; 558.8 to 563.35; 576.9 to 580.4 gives 0.06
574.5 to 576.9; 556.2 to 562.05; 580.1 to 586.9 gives 0.15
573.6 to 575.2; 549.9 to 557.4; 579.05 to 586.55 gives 0.14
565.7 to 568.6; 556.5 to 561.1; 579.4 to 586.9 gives 0.19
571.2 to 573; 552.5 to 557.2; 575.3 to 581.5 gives 0.11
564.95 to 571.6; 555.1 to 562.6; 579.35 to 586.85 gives 0.18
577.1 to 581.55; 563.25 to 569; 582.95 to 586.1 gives 0.06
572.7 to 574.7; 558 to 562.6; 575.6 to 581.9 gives 0.07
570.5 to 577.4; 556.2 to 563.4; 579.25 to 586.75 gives 0.14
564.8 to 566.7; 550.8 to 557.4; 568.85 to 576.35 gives 0.11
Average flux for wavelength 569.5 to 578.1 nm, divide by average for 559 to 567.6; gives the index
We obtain 0.85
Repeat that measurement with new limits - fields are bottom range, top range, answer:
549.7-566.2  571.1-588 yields 0.71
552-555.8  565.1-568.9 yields 0.69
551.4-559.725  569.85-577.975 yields 0.65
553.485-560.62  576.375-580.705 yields 0.62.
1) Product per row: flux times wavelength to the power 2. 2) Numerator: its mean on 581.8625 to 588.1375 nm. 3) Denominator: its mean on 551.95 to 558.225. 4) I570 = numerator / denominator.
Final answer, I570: 0.69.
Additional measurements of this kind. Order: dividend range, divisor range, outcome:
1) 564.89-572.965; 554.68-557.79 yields 0.67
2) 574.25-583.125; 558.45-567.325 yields 0.86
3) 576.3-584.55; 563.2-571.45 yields 0.93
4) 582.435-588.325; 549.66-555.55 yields 0.76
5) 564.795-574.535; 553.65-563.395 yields 0.76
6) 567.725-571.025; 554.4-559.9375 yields 0.71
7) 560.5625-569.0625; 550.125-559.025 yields 0.77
